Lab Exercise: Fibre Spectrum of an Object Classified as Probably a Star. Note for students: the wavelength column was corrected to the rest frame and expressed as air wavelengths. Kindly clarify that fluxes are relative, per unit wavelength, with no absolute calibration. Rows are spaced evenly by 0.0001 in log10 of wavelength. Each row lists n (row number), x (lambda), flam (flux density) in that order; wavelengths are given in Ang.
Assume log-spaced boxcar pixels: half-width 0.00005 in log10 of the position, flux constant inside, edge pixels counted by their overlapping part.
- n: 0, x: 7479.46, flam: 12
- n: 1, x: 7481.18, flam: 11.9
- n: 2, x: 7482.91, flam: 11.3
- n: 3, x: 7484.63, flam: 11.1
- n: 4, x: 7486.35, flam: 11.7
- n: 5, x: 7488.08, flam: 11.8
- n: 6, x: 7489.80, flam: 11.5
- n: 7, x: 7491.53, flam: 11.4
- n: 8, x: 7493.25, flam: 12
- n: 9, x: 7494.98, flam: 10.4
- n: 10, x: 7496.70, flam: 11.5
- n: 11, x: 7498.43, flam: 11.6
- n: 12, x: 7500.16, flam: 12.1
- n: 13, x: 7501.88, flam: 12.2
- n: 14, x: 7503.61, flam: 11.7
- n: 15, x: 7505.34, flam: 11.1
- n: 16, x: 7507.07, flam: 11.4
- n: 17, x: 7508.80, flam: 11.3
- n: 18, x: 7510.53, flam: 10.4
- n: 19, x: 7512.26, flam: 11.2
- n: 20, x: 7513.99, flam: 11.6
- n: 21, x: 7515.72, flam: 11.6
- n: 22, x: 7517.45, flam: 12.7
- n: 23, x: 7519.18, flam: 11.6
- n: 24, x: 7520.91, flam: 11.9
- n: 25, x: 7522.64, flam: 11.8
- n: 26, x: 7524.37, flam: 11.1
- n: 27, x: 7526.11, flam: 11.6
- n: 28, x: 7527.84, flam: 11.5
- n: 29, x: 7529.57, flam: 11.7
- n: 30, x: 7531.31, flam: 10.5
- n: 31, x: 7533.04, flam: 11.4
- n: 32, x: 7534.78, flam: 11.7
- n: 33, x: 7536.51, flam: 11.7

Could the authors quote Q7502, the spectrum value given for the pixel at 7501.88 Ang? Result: 12.2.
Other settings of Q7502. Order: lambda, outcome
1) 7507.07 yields 11.4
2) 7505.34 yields 11.1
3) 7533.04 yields 11.4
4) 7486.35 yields 11.7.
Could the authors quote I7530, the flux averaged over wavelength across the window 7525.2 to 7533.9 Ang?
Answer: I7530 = 11.3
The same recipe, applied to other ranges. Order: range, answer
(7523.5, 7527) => 11.3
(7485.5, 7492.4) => 11.6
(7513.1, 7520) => 11.9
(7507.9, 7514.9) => 11.1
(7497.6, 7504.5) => 11.9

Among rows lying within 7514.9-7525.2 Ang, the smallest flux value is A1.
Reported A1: 11.1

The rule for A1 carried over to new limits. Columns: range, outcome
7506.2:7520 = 10.4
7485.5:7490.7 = 11.5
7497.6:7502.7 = 11.6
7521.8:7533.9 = 10.5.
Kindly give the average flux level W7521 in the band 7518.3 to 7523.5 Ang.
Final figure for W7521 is 11.8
